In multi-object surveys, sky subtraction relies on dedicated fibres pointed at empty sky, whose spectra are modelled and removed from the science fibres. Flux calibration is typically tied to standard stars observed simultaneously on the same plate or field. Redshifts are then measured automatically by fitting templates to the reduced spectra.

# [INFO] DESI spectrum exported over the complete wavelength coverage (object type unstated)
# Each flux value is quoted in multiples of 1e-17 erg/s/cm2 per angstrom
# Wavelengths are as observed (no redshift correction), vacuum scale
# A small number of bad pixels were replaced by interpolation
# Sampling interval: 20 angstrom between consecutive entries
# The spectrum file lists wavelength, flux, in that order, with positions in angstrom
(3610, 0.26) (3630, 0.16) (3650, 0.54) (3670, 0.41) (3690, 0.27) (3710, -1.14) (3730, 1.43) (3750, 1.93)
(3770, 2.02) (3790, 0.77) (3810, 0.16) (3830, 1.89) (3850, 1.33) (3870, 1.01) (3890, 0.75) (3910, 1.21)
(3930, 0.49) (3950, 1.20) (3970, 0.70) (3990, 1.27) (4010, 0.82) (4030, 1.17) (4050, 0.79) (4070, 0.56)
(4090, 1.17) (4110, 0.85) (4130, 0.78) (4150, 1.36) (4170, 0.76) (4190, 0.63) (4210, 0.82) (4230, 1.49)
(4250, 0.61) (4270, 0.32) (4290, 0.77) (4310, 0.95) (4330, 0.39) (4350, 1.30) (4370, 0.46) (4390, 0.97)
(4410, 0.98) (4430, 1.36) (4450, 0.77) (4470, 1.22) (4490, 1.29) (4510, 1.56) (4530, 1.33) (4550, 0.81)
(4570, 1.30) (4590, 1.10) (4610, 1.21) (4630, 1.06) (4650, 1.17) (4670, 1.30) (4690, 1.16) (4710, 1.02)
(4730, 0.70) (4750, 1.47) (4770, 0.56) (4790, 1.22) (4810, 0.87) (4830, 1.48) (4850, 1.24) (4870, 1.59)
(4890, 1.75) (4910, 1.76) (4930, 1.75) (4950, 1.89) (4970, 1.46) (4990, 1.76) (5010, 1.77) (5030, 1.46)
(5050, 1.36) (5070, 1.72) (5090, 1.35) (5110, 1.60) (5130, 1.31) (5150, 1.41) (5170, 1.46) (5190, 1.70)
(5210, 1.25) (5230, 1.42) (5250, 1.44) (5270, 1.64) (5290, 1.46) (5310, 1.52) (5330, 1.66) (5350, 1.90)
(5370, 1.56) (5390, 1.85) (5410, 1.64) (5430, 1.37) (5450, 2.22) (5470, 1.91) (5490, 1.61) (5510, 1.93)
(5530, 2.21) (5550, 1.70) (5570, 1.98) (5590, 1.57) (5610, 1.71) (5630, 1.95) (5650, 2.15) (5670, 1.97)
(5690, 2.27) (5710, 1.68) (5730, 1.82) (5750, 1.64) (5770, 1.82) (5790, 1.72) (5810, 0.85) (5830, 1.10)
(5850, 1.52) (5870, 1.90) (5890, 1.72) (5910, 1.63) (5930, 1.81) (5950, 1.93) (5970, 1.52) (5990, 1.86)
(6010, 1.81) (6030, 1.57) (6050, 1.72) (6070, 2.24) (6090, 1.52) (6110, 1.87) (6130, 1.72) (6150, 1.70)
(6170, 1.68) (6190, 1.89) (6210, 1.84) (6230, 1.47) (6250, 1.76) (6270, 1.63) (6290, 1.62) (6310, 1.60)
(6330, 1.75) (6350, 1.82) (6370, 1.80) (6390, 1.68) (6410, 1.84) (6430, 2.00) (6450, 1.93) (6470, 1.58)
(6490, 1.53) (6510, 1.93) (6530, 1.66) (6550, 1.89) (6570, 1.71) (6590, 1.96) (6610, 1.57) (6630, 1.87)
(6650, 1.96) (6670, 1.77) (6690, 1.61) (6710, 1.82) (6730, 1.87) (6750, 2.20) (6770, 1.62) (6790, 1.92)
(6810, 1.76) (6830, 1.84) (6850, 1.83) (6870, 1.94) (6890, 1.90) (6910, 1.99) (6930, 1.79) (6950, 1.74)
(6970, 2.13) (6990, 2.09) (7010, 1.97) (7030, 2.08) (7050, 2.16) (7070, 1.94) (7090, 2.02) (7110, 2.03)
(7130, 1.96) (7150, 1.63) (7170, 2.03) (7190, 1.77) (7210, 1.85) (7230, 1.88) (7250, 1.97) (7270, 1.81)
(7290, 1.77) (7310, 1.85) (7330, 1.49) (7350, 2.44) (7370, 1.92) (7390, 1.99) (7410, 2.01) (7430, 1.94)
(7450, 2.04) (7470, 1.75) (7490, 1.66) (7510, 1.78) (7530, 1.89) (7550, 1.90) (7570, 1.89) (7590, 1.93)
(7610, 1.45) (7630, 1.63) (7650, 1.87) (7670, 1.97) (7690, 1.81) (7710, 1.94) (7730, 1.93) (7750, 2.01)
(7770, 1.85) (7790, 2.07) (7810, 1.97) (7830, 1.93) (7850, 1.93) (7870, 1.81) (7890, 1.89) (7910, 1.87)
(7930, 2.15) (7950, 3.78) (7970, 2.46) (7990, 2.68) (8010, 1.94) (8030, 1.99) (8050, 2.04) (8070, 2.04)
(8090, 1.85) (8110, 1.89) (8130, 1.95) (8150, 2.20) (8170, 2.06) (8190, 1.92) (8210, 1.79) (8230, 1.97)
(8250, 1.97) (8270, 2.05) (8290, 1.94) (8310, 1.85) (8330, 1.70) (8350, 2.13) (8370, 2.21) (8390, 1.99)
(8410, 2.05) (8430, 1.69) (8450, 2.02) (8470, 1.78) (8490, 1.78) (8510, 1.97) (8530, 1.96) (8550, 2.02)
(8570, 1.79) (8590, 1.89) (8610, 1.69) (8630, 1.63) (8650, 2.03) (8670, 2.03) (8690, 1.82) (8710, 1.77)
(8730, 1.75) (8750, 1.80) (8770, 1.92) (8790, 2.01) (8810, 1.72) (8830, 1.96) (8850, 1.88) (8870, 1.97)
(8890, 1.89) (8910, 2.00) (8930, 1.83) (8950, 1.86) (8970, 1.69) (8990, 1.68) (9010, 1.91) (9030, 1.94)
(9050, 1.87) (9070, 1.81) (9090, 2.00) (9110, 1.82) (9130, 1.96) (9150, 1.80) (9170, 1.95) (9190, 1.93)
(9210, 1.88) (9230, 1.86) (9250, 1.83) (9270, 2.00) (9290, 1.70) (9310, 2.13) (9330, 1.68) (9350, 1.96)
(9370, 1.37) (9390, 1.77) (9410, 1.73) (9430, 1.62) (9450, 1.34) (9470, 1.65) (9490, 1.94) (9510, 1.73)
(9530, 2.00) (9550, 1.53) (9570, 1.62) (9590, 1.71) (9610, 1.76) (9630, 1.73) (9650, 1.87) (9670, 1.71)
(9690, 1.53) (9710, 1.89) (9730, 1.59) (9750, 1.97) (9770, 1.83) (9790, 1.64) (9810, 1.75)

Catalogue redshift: 0.212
